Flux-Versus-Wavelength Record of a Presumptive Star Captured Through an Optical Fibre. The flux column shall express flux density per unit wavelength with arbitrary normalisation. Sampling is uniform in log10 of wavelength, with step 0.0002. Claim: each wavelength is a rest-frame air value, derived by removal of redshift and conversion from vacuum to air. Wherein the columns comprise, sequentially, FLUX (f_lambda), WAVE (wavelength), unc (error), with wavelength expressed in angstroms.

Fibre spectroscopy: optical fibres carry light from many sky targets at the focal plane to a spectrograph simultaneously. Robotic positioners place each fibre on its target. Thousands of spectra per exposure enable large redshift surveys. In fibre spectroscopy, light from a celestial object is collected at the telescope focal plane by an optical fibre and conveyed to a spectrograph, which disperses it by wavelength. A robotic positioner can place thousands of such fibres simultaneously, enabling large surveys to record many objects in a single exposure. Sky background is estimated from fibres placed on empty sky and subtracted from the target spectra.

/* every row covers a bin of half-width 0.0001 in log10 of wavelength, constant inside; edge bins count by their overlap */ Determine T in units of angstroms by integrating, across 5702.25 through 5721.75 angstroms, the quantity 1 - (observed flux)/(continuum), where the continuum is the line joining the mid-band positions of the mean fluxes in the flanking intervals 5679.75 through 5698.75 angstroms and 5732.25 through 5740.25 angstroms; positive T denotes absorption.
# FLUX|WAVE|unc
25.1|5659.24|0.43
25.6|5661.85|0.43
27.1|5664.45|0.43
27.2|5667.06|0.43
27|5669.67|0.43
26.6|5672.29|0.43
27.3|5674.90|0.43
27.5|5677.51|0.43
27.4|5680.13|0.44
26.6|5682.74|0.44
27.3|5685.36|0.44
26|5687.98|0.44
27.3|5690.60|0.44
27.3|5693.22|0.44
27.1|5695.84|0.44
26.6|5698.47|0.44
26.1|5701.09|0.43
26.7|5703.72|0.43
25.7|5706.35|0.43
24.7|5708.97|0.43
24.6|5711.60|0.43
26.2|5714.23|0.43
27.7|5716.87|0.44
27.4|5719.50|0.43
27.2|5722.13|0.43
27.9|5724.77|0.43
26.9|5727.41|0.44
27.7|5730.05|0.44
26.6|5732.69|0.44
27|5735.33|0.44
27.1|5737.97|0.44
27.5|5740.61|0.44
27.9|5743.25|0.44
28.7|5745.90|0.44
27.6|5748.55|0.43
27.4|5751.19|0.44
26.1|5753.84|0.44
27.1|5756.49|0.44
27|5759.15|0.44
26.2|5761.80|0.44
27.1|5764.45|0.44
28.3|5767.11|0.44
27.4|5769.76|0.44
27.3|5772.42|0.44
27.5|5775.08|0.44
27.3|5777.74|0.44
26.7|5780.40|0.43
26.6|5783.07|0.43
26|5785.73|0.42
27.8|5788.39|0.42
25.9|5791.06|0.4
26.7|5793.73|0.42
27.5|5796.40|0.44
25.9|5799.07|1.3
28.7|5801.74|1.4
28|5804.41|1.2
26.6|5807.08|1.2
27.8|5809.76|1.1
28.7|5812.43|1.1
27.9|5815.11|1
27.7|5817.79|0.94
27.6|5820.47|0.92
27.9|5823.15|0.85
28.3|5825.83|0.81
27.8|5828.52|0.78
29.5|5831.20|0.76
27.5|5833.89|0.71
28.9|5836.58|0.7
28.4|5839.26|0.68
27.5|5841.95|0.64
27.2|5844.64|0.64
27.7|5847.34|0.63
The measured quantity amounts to 0.6 angstroms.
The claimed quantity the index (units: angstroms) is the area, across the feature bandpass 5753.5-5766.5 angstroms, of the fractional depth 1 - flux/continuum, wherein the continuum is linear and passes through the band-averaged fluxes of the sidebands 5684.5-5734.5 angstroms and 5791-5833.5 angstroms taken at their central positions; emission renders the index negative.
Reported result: 0.2 angstroms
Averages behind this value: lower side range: 26.7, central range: 26.8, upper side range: 27.7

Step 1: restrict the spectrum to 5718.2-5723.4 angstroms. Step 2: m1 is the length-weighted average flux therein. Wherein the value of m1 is 27.3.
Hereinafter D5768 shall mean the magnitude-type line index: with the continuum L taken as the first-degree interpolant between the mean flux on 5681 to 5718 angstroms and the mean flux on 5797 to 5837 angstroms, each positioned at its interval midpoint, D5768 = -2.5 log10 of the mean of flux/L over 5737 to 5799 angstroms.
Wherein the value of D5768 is 0.01 mag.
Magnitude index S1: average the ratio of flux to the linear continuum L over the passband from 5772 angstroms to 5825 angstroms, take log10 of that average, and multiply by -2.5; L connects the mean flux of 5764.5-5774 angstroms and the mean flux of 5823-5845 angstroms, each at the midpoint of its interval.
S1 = 0.02 mag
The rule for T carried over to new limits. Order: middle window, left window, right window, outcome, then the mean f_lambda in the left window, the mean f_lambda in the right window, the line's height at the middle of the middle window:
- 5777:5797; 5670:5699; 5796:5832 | 0.64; 27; 27.8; 27.7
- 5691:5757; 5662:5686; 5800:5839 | 1.14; 27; 28.1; 27.4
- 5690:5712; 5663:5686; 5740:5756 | 0.80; 27.1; 27.5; 27.3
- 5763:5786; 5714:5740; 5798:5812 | 0.19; 27.2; 27.5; 27.4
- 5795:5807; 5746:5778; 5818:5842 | 0.15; 27.2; 28.2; 27.8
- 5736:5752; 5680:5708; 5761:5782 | -0.38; 26.7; 27.2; 27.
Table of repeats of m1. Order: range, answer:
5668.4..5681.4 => 27.1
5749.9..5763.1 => 26.7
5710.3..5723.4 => 26.6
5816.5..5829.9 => 27.9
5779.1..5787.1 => 26.4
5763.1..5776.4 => 27.5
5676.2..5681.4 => 27.4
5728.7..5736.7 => 27.1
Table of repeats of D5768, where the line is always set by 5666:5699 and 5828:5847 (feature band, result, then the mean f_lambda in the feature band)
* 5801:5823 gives 0.003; 27.9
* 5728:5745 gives 0.003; 27.3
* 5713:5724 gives 0.004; 27.2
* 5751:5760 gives 0.029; 26.8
